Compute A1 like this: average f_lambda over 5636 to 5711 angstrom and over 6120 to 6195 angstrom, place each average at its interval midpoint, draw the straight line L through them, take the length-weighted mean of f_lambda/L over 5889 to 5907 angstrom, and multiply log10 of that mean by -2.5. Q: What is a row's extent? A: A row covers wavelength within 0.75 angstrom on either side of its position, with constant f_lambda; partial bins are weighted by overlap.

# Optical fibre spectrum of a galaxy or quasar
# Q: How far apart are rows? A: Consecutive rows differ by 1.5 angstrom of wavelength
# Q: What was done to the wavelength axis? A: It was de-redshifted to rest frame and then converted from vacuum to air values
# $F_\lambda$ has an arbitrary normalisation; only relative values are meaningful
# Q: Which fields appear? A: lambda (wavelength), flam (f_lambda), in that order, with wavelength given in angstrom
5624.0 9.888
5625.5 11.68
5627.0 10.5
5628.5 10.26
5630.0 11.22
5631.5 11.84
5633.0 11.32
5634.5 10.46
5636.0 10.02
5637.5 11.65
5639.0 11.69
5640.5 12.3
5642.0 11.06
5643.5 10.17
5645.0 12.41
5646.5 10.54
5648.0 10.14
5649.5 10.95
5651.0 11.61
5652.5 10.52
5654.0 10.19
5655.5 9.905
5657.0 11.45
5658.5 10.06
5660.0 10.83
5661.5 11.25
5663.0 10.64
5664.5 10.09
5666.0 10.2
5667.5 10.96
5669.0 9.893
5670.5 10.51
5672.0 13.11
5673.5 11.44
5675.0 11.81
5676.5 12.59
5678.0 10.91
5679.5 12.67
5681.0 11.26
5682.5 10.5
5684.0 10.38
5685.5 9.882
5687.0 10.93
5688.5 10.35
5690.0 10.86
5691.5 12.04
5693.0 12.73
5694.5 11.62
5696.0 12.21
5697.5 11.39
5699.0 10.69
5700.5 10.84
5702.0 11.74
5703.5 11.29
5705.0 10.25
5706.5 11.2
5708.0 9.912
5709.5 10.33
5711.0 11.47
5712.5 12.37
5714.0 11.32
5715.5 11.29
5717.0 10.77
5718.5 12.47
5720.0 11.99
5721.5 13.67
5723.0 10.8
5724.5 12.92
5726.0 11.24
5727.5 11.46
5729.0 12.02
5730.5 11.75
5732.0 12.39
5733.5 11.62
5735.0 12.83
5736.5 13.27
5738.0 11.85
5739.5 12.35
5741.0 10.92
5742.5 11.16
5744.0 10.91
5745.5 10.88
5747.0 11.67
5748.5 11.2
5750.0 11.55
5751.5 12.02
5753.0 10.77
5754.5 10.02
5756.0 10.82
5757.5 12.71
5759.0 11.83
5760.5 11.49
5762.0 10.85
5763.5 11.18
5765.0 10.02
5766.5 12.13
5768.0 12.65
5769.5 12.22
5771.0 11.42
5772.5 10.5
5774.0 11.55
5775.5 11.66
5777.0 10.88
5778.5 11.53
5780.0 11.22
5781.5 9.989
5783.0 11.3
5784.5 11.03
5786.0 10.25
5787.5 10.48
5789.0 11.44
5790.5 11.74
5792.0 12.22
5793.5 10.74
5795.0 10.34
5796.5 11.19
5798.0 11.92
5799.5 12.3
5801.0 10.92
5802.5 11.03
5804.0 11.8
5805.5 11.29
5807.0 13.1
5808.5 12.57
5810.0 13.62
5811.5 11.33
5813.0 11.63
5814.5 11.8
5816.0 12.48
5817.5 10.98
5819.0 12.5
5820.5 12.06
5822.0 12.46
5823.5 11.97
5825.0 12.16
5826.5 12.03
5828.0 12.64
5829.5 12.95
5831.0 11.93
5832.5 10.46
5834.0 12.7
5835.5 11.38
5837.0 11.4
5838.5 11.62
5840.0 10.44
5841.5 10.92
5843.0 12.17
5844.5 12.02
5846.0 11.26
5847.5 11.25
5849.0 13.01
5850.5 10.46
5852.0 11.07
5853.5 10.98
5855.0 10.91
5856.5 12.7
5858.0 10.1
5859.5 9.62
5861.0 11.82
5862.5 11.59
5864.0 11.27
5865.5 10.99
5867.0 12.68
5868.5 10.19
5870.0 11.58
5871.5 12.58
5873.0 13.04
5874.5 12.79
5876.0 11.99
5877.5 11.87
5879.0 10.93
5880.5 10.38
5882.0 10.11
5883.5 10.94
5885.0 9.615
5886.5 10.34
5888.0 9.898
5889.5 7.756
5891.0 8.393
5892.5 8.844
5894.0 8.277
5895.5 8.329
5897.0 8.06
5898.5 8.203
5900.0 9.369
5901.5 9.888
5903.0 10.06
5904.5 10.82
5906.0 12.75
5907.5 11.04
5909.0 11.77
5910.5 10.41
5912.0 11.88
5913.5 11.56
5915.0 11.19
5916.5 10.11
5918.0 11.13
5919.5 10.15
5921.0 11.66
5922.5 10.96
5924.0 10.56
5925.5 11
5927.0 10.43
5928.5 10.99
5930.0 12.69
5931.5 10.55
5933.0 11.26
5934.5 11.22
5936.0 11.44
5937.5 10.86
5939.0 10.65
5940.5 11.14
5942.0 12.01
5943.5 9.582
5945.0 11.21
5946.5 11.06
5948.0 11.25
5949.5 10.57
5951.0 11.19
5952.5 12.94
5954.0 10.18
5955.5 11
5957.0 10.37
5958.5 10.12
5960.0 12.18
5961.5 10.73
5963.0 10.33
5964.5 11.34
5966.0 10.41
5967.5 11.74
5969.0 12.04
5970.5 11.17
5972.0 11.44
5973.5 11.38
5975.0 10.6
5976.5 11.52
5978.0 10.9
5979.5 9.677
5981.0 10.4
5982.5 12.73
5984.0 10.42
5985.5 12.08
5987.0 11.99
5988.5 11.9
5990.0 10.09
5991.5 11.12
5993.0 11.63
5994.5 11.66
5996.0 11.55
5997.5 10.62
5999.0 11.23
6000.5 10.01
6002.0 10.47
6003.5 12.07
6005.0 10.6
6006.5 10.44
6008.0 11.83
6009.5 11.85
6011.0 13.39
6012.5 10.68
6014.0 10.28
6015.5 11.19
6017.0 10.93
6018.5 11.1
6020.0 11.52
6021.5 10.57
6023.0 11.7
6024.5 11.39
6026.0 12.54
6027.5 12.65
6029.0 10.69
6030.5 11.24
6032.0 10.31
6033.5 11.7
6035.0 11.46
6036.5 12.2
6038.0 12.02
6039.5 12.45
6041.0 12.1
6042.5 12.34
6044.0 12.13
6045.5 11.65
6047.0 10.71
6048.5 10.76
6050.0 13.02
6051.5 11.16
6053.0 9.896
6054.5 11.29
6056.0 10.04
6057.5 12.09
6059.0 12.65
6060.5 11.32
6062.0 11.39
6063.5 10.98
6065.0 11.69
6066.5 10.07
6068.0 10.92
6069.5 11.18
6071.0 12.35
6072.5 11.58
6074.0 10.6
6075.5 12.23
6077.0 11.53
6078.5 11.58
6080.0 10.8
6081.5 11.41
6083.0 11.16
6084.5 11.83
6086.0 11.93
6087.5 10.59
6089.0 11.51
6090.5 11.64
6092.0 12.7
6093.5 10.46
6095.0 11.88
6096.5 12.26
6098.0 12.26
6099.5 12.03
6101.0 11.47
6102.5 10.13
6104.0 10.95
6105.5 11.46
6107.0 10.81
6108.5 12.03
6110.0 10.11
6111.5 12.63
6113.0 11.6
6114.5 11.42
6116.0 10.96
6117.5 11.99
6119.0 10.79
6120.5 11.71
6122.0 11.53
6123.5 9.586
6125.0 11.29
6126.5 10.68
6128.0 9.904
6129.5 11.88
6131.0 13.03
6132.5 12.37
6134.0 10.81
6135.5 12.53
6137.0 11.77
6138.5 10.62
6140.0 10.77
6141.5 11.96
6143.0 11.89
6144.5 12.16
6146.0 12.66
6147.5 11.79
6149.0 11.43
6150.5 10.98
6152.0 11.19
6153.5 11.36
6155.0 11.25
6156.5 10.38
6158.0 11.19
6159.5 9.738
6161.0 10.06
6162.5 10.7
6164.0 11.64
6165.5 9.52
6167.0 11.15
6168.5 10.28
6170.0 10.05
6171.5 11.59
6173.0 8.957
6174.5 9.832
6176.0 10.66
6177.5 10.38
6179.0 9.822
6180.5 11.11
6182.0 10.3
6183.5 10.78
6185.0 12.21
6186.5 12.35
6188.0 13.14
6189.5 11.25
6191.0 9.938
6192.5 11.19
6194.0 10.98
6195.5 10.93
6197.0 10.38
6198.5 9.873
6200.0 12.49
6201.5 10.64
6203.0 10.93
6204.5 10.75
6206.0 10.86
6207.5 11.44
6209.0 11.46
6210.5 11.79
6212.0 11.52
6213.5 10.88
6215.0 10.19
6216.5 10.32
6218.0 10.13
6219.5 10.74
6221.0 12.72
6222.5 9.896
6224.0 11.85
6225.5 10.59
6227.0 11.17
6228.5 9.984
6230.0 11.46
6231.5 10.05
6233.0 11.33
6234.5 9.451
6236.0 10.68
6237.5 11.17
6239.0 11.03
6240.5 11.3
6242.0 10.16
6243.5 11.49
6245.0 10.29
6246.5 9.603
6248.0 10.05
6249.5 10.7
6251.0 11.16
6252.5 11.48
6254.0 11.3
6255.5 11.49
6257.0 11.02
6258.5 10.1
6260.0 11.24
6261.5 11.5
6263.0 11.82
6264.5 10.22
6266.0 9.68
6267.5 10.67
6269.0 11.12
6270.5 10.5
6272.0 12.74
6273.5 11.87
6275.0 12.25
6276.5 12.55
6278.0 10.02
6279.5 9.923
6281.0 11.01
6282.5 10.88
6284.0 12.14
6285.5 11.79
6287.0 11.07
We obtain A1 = 0.19 mag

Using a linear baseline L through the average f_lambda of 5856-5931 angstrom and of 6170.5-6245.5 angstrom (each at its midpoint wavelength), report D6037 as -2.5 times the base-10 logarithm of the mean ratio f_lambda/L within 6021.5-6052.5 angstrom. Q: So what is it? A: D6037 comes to -0.09 mag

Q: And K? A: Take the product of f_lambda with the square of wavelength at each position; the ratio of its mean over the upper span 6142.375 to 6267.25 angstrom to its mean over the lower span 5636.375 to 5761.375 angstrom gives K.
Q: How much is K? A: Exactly 1.1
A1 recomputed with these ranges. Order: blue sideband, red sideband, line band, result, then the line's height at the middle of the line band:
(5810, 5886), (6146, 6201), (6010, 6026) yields -0.01 mag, 11.2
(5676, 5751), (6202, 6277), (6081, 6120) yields -0.03 mag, 11.1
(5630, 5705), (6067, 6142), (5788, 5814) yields -0.05 mag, 11.2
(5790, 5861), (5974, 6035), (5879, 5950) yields 0.10 mag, 11.5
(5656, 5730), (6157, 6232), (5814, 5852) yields -0.06 mag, 11.2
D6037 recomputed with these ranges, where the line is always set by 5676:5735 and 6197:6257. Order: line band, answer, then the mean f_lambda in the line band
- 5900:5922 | 0.02 mag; 11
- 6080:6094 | -0.04 mag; 11.5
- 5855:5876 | -0.03 mag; 11.6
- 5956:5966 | 0.04 mag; 10.8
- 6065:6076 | -0.02 mag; 11.3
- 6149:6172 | 0.02 mag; 10.8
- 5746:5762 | 0.00 mag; 11.4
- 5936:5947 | 0.02 mag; 11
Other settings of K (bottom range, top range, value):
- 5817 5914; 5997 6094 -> 1.10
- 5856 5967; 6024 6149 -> 1.13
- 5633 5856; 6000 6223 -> 1.12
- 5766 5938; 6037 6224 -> 1.10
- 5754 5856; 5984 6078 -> 1.06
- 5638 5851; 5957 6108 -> 1.09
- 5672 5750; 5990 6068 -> 1.10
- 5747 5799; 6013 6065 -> 1.11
